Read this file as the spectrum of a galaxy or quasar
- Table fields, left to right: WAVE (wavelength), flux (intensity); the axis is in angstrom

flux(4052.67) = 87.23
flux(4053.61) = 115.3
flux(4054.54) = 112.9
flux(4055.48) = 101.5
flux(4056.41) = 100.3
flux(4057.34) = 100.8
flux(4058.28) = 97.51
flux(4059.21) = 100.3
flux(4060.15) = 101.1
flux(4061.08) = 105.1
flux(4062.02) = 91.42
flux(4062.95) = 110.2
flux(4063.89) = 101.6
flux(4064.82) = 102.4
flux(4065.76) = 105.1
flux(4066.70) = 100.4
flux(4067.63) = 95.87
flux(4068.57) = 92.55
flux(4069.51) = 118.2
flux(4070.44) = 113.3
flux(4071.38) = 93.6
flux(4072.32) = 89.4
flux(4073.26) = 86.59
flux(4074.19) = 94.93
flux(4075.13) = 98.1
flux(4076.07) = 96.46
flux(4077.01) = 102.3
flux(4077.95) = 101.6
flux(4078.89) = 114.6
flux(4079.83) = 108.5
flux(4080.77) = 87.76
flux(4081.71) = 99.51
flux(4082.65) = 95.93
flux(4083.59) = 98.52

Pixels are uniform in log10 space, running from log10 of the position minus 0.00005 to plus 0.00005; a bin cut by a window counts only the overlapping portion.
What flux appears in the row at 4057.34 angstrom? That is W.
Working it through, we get 100.8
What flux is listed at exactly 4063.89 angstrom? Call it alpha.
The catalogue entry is 101.6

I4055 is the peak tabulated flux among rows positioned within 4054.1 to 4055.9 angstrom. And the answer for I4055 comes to 112.9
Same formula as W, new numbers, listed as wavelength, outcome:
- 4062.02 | 91.42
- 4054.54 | 112.9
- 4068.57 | 92.55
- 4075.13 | 98.1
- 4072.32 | 89.4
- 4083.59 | 98.52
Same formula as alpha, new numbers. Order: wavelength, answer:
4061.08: 105.1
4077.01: 102.3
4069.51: 118.2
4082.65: 95.93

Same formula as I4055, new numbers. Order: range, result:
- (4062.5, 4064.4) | 110.2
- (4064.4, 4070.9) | 118.2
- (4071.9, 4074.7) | 94.93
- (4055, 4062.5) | 105.1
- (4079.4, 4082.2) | 108.5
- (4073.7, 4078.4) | 102.3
